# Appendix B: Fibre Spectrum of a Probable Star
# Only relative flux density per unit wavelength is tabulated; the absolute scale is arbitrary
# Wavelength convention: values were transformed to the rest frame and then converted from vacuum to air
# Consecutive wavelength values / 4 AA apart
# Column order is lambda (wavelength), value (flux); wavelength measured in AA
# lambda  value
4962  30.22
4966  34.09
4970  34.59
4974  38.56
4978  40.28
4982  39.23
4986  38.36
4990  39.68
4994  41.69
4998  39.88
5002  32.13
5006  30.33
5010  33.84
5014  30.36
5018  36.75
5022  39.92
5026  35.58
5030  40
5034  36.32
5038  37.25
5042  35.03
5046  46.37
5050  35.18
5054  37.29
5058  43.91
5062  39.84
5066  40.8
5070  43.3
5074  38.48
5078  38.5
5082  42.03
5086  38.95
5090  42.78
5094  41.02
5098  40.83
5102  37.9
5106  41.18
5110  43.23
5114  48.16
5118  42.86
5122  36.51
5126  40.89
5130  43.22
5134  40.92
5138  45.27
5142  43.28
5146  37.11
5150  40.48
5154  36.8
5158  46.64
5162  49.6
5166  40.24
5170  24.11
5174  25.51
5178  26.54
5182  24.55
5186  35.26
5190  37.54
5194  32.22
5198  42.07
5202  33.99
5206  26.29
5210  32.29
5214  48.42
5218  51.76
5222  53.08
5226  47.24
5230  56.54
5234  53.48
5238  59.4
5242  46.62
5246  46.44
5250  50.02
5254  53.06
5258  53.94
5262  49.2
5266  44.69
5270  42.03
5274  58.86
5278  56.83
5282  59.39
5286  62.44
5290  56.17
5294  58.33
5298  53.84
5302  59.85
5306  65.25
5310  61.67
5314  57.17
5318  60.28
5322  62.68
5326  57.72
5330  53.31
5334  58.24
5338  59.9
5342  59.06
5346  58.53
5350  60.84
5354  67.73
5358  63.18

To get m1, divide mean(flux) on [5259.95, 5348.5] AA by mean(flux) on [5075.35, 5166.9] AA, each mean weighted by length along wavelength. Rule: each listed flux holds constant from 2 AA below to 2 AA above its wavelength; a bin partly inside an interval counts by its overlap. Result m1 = 1.4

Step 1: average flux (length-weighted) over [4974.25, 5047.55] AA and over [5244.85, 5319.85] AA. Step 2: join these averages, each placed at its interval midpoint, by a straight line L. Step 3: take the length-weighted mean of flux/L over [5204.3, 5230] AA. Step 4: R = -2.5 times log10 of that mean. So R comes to 0.15 mag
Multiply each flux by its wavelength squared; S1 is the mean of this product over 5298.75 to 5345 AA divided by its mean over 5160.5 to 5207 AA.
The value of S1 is 1.89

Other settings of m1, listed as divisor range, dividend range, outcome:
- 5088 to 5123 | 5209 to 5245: 1.20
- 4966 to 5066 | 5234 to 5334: 1.47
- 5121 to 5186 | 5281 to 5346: 1.57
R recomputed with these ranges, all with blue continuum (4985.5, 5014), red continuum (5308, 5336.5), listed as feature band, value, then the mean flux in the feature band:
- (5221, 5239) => -0.029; 53.7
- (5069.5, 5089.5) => 0.038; 40.2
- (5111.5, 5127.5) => 0.057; 42.2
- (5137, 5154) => 0.138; 40.8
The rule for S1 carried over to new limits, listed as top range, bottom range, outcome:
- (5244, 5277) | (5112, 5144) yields 1.23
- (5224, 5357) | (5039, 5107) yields 1.52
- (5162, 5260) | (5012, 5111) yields 1.13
